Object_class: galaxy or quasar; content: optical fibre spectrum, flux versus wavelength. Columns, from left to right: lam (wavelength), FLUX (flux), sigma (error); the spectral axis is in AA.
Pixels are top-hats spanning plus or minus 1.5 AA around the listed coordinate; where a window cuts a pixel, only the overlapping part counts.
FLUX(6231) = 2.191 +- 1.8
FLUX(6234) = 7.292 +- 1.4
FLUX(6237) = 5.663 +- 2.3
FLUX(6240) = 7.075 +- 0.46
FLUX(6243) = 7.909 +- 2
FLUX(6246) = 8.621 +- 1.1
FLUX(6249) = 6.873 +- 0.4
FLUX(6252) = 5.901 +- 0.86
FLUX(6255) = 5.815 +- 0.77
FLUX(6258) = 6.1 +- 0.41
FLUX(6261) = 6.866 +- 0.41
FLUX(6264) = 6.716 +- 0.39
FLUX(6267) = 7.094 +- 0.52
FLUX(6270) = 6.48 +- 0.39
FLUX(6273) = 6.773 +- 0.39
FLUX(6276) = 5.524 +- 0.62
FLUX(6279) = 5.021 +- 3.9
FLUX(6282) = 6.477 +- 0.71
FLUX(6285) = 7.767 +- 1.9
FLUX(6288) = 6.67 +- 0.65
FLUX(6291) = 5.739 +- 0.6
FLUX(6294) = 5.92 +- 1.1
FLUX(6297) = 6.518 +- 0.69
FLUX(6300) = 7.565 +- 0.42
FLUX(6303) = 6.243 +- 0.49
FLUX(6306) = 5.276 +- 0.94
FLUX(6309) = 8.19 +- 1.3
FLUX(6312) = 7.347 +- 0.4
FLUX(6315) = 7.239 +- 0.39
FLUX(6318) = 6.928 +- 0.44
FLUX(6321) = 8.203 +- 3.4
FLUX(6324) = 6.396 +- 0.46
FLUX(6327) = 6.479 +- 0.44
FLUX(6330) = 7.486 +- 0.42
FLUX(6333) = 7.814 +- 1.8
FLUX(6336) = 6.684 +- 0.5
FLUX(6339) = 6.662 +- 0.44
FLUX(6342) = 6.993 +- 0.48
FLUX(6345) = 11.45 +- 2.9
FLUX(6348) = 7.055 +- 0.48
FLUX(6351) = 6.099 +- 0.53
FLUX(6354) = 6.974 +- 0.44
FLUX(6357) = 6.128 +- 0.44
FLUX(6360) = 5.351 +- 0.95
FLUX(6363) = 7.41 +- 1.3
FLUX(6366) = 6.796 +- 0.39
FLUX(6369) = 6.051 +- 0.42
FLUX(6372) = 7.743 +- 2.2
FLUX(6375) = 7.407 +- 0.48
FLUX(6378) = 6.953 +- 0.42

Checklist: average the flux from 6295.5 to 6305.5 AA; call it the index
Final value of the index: 6.63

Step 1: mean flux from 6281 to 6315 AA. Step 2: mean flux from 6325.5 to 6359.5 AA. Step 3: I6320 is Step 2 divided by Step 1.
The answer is 1.07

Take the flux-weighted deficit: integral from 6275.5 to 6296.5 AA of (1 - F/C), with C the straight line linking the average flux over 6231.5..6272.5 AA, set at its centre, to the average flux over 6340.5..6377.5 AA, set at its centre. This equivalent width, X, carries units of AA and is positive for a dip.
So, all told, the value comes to 1.9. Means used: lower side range 6.69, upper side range 7.12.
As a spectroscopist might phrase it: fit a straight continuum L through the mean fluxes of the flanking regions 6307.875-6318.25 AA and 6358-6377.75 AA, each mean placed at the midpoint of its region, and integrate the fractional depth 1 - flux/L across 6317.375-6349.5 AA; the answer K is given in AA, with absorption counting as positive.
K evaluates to -1.26 AA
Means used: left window 7.46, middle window 7.48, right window 6.79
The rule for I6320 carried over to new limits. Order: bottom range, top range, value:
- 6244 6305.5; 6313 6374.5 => 1.09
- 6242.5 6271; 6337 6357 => 1.09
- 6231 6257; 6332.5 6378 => 1.07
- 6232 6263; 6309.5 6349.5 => 1.11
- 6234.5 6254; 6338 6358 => 1.06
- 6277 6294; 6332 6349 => 1.24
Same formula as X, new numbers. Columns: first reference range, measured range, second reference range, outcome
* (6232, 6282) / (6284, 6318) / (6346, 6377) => -0.6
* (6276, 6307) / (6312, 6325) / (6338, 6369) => -1.2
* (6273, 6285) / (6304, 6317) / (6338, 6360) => -0.8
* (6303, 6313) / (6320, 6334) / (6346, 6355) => -0.7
